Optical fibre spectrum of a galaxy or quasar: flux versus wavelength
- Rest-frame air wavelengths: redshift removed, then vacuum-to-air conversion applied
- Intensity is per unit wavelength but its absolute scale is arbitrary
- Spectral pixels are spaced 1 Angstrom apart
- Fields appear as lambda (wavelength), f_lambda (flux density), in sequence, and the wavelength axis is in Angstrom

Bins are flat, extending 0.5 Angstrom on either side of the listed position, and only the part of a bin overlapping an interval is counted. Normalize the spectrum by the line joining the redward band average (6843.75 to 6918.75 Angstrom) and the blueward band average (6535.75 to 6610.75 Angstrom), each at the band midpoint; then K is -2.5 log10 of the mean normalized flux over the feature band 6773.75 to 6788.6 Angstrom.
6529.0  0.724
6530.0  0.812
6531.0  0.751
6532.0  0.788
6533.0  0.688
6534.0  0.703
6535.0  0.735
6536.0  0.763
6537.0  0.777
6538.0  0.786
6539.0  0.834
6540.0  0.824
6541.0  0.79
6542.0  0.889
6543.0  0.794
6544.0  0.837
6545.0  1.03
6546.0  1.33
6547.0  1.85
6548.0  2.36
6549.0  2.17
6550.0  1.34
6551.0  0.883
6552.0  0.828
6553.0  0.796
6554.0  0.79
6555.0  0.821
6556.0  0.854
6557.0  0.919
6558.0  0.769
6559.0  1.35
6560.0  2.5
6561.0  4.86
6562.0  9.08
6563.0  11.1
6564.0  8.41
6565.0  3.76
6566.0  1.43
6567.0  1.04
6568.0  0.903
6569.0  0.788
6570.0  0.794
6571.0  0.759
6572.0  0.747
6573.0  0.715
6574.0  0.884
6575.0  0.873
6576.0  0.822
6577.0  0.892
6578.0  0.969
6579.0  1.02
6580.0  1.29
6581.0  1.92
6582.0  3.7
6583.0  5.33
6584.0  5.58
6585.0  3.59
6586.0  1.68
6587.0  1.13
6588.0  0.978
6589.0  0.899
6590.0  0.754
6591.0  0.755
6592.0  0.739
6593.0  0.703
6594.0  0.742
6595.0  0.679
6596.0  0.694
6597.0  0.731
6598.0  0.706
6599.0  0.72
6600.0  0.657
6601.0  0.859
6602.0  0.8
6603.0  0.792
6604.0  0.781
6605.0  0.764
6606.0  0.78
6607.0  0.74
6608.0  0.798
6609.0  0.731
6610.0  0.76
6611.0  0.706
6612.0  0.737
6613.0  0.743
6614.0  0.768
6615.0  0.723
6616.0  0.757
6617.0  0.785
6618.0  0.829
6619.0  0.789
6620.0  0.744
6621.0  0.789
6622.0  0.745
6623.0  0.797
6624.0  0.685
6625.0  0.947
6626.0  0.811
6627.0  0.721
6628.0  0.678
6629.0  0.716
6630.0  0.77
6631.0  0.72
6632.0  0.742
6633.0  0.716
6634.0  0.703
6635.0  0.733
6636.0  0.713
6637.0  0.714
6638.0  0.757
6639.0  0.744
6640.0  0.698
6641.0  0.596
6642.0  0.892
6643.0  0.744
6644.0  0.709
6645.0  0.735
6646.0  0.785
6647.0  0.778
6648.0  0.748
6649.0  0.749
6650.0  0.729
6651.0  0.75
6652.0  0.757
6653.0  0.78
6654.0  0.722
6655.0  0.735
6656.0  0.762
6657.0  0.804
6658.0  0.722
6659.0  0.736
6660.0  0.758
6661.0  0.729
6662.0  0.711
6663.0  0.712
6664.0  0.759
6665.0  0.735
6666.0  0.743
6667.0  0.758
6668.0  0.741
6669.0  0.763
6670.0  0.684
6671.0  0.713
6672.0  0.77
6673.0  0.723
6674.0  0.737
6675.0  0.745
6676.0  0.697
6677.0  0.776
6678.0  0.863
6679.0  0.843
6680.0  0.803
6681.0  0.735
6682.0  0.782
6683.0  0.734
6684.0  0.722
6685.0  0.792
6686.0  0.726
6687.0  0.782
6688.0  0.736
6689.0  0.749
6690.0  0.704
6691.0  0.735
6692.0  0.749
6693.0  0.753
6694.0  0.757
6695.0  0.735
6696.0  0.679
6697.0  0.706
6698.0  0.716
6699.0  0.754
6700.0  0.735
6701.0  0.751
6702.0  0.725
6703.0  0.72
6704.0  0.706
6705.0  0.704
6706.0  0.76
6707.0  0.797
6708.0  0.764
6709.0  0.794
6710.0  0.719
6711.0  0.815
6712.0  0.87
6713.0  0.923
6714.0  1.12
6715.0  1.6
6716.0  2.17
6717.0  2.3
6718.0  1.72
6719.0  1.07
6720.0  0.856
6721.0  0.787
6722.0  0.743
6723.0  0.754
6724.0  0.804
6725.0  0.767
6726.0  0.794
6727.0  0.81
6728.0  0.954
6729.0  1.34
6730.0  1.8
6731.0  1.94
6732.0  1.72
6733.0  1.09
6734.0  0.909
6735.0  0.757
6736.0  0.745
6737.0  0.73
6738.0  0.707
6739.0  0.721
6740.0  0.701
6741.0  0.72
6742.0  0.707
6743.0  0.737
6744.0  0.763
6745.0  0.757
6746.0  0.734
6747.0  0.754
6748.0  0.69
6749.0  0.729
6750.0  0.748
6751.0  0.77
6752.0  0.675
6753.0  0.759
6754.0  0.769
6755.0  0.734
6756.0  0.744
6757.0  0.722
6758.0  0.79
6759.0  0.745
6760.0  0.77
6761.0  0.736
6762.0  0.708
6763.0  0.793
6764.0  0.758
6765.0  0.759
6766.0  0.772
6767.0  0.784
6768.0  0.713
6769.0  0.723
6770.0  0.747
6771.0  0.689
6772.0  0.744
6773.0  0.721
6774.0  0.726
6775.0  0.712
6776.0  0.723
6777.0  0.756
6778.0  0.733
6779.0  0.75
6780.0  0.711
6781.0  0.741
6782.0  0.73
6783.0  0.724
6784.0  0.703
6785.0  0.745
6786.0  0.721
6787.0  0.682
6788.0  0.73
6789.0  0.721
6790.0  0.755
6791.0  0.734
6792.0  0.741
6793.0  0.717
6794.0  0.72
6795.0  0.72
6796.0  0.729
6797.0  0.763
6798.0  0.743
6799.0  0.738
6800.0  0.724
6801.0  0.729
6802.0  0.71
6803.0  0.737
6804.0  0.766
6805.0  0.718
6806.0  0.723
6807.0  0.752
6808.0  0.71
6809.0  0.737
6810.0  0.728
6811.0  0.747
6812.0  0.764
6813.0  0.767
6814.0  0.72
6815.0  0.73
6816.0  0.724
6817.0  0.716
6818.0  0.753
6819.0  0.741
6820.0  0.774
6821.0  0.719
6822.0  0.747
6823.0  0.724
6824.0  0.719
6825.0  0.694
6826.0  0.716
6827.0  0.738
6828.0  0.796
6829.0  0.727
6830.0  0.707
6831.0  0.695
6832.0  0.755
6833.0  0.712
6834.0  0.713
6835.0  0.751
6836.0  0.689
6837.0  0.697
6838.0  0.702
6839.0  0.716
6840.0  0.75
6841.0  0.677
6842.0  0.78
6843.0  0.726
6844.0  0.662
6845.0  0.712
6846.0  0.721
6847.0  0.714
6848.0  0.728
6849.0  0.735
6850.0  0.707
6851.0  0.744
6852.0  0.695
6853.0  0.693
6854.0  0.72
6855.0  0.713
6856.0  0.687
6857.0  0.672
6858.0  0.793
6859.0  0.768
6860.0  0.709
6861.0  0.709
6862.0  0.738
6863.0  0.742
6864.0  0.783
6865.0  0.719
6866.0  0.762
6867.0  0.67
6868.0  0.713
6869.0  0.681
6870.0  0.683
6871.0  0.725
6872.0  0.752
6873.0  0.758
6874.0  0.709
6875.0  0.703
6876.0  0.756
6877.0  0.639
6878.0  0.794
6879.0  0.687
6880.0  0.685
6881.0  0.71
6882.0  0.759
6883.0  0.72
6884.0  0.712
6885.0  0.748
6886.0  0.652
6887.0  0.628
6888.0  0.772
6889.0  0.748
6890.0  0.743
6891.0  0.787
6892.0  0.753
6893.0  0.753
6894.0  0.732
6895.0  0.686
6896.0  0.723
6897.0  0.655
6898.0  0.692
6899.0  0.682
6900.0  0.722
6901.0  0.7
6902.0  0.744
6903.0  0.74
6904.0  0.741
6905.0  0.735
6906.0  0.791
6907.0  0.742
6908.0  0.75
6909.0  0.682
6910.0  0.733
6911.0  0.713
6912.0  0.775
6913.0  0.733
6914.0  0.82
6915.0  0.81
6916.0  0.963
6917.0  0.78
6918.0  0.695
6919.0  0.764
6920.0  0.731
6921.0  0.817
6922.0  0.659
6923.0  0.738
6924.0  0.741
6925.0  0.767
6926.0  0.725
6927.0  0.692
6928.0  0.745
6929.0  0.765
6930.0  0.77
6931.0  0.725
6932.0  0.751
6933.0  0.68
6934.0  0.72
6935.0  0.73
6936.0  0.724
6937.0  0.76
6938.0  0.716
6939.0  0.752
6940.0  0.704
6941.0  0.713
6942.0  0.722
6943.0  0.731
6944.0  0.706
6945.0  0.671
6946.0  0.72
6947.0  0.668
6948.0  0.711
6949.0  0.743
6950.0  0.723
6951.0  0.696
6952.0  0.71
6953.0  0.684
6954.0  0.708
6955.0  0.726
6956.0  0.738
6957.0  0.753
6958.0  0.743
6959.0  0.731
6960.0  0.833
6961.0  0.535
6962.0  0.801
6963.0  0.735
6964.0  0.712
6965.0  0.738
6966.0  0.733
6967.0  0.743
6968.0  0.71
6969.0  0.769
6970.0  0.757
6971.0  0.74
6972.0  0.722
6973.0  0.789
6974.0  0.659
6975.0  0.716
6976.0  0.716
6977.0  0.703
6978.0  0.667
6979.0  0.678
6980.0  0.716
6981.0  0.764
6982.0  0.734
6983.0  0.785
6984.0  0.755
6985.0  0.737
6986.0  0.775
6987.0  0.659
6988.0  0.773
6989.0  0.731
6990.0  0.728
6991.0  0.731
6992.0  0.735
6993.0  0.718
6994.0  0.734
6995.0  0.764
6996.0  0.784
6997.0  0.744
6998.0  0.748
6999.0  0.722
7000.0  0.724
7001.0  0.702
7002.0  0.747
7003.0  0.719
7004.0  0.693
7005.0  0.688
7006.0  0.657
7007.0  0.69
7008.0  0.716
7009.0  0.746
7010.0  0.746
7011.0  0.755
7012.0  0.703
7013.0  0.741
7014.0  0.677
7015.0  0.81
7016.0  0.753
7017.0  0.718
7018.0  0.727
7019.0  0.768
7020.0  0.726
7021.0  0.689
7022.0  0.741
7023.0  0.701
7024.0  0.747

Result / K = 0.36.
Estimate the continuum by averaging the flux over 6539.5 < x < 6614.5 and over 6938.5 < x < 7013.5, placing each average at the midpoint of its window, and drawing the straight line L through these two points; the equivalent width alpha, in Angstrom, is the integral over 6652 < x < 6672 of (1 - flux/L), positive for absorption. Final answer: 9.45 Angstrom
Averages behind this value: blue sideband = 1.59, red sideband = 0.725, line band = 0.742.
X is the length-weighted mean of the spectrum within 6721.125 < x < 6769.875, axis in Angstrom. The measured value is 0.839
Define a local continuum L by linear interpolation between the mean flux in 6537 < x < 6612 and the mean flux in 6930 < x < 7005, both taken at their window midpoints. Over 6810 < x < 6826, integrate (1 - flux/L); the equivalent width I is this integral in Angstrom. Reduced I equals 4.86 Angstrom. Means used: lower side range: 1.59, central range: 0.735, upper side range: 0.726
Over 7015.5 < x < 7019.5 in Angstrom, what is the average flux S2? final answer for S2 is 0.742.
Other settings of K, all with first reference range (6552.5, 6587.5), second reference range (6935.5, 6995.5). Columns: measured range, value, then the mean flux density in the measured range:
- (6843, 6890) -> 0.50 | 0.718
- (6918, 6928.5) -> 0.22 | 0.736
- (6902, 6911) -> 0.30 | 0.738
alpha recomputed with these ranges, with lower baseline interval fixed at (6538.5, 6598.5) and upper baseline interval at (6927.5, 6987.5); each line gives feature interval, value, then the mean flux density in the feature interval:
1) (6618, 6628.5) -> 5.6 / 0.773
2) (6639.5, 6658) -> 9.7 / 0.748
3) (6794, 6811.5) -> 6.4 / 0.733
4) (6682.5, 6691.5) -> 4.5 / 0.742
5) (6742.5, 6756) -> 5.8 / 0.74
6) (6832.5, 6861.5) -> 8.8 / 0.717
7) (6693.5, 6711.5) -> 8.7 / 0.741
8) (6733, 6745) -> 5.1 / 0.76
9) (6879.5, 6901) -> 4.6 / 0.717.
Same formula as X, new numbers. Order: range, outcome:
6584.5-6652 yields 0.815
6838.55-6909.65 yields 0.722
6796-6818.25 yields 0.736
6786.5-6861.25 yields 0.727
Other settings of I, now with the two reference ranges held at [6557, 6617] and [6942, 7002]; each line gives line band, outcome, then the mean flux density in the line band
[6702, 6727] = 6.9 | 0.993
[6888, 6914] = 4.9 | 0.733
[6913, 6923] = 1.0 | 0.777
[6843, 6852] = 2.8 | 0.715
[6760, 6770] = 4.0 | 0.75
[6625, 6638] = 6.9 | 0.738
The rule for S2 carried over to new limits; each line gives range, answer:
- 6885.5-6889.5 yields 0.7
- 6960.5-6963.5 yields 0.69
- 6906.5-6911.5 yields 0.724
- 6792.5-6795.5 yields 0.719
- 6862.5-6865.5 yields 0.748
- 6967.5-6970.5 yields 0.745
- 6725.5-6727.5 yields 0.802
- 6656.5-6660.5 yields 0.755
